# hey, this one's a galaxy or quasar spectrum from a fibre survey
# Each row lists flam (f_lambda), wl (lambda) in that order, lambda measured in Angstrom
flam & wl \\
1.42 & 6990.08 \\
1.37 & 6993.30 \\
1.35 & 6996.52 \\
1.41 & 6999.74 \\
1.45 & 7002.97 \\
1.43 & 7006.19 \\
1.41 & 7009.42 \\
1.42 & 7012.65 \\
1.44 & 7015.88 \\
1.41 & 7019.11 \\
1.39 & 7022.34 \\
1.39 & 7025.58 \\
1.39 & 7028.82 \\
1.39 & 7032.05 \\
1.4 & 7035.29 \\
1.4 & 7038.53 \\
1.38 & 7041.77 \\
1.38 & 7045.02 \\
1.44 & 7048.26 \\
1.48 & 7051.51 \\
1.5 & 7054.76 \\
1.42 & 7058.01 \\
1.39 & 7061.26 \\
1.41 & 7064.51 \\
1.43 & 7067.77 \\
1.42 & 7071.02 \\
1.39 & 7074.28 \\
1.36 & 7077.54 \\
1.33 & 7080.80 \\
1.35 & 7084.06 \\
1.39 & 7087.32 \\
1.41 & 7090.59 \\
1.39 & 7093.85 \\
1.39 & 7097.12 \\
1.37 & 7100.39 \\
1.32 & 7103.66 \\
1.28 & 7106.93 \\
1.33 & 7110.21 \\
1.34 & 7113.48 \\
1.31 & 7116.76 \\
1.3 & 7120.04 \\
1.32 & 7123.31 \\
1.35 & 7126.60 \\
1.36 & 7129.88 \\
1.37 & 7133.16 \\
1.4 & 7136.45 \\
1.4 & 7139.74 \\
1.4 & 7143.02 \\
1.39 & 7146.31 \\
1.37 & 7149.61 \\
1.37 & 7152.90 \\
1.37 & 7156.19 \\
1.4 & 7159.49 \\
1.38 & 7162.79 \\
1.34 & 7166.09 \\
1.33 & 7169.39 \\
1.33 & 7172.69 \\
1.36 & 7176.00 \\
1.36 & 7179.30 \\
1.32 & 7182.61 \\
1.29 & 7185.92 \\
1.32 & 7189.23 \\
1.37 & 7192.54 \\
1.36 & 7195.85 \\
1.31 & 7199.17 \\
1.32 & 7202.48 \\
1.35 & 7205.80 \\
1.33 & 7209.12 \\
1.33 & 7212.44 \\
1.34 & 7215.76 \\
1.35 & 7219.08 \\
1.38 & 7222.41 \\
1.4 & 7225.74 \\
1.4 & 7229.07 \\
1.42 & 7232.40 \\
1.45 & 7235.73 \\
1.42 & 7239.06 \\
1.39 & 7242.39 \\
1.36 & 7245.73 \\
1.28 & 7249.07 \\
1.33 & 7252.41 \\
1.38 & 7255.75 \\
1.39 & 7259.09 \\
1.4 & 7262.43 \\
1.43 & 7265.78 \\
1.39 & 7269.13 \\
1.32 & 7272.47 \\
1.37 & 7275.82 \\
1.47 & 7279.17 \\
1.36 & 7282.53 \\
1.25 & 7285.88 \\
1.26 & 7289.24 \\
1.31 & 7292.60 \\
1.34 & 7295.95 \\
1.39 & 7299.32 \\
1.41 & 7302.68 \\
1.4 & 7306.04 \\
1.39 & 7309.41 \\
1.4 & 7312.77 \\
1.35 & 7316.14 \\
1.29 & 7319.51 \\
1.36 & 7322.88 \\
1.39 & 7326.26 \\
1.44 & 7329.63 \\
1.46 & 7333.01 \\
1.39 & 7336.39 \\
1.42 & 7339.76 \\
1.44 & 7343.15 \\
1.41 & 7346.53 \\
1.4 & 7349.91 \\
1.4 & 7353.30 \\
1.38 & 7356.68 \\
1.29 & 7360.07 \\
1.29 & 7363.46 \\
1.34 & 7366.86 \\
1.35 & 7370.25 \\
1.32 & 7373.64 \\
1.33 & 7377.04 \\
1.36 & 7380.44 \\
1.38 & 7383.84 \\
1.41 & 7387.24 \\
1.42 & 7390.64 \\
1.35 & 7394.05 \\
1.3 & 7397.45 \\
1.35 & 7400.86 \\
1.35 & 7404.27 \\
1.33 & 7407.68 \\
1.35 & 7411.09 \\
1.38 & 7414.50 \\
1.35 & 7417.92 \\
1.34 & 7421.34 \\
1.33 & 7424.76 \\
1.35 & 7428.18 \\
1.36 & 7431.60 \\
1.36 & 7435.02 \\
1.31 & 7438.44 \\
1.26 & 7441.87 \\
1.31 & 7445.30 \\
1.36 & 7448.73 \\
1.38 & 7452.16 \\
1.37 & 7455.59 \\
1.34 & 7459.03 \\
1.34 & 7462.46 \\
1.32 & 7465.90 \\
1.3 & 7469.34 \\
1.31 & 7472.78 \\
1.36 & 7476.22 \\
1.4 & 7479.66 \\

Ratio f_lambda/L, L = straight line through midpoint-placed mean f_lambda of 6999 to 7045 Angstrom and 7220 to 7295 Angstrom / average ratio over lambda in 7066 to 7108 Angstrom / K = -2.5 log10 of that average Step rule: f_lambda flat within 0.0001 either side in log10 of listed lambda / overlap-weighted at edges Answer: 0.02 mag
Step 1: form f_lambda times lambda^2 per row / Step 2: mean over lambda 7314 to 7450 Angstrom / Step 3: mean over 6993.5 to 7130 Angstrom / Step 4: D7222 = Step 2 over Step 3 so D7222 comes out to 1.07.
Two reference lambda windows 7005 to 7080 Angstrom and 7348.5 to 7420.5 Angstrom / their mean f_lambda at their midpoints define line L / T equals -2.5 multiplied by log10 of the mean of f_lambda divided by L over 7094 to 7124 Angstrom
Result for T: 0.05 mag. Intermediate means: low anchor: 1.41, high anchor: 1.35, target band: 1.33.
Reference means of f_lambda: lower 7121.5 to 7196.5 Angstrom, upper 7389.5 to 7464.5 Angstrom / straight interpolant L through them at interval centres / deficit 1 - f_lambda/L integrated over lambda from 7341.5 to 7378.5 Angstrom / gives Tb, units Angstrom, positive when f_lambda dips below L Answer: -0.3 Angstrom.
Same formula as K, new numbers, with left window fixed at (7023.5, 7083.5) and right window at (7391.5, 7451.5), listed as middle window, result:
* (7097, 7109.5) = 0.050 mag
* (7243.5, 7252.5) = 0.036 mag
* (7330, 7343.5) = -0.057 mag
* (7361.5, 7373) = 0.019 mag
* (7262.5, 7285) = -0.016 mag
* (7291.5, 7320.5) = -0.006 mag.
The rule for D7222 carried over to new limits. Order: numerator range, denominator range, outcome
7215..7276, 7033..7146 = 1.04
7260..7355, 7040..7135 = 1.07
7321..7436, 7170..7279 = 1.05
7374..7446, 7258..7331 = 1.02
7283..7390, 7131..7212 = 1.06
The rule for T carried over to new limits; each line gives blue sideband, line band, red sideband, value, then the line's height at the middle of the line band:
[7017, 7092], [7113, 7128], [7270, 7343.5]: 0.06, 1.39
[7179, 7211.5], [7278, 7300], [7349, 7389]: 0.01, 1.34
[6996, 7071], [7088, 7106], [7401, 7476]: 0.02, 1.4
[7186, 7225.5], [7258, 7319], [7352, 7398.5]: -0.02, 1.35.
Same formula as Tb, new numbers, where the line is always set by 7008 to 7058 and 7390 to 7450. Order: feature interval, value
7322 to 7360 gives -1.36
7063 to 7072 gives -0.08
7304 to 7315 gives -0.27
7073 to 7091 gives 0.47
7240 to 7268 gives 0.01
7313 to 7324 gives 0.16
